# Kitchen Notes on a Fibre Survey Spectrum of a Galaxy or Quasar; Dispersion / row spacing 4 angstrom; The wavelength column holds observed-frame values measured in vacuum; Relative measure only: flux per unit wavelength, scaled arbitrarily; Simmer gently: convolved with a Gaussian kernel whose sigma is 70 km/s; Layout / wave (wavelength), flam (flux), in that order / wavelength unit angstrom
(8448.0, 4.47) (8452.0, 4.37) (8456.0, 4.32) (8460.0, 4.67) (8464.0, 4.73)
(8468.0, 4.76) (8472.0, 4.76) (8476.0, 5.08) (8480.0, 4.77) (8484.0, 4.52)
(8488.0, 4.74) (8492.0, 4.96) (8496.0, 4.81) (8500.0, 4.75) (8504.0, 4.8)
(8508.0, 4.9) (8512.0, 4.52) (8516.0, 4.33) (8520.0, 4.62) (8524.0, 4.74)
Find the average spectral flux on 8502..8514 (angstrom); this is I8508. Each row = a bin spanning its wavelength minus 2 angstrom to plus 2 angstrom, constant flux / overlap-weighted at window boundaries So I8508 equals 4.74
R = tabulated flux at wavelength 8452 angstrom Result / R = 4.37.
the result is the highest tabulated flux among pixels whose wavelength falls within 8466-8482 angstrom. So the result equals 5.08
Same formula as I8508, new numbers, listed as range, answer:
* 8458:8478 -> 4.8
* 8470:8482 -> 4.87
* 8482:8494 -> 4.74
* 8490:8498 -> 4.88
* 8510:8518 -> 4.42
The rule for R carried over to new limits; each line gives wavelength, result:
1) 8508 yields 4.9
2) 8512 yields 4.52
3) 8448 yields 4.47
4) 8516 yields 4.33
